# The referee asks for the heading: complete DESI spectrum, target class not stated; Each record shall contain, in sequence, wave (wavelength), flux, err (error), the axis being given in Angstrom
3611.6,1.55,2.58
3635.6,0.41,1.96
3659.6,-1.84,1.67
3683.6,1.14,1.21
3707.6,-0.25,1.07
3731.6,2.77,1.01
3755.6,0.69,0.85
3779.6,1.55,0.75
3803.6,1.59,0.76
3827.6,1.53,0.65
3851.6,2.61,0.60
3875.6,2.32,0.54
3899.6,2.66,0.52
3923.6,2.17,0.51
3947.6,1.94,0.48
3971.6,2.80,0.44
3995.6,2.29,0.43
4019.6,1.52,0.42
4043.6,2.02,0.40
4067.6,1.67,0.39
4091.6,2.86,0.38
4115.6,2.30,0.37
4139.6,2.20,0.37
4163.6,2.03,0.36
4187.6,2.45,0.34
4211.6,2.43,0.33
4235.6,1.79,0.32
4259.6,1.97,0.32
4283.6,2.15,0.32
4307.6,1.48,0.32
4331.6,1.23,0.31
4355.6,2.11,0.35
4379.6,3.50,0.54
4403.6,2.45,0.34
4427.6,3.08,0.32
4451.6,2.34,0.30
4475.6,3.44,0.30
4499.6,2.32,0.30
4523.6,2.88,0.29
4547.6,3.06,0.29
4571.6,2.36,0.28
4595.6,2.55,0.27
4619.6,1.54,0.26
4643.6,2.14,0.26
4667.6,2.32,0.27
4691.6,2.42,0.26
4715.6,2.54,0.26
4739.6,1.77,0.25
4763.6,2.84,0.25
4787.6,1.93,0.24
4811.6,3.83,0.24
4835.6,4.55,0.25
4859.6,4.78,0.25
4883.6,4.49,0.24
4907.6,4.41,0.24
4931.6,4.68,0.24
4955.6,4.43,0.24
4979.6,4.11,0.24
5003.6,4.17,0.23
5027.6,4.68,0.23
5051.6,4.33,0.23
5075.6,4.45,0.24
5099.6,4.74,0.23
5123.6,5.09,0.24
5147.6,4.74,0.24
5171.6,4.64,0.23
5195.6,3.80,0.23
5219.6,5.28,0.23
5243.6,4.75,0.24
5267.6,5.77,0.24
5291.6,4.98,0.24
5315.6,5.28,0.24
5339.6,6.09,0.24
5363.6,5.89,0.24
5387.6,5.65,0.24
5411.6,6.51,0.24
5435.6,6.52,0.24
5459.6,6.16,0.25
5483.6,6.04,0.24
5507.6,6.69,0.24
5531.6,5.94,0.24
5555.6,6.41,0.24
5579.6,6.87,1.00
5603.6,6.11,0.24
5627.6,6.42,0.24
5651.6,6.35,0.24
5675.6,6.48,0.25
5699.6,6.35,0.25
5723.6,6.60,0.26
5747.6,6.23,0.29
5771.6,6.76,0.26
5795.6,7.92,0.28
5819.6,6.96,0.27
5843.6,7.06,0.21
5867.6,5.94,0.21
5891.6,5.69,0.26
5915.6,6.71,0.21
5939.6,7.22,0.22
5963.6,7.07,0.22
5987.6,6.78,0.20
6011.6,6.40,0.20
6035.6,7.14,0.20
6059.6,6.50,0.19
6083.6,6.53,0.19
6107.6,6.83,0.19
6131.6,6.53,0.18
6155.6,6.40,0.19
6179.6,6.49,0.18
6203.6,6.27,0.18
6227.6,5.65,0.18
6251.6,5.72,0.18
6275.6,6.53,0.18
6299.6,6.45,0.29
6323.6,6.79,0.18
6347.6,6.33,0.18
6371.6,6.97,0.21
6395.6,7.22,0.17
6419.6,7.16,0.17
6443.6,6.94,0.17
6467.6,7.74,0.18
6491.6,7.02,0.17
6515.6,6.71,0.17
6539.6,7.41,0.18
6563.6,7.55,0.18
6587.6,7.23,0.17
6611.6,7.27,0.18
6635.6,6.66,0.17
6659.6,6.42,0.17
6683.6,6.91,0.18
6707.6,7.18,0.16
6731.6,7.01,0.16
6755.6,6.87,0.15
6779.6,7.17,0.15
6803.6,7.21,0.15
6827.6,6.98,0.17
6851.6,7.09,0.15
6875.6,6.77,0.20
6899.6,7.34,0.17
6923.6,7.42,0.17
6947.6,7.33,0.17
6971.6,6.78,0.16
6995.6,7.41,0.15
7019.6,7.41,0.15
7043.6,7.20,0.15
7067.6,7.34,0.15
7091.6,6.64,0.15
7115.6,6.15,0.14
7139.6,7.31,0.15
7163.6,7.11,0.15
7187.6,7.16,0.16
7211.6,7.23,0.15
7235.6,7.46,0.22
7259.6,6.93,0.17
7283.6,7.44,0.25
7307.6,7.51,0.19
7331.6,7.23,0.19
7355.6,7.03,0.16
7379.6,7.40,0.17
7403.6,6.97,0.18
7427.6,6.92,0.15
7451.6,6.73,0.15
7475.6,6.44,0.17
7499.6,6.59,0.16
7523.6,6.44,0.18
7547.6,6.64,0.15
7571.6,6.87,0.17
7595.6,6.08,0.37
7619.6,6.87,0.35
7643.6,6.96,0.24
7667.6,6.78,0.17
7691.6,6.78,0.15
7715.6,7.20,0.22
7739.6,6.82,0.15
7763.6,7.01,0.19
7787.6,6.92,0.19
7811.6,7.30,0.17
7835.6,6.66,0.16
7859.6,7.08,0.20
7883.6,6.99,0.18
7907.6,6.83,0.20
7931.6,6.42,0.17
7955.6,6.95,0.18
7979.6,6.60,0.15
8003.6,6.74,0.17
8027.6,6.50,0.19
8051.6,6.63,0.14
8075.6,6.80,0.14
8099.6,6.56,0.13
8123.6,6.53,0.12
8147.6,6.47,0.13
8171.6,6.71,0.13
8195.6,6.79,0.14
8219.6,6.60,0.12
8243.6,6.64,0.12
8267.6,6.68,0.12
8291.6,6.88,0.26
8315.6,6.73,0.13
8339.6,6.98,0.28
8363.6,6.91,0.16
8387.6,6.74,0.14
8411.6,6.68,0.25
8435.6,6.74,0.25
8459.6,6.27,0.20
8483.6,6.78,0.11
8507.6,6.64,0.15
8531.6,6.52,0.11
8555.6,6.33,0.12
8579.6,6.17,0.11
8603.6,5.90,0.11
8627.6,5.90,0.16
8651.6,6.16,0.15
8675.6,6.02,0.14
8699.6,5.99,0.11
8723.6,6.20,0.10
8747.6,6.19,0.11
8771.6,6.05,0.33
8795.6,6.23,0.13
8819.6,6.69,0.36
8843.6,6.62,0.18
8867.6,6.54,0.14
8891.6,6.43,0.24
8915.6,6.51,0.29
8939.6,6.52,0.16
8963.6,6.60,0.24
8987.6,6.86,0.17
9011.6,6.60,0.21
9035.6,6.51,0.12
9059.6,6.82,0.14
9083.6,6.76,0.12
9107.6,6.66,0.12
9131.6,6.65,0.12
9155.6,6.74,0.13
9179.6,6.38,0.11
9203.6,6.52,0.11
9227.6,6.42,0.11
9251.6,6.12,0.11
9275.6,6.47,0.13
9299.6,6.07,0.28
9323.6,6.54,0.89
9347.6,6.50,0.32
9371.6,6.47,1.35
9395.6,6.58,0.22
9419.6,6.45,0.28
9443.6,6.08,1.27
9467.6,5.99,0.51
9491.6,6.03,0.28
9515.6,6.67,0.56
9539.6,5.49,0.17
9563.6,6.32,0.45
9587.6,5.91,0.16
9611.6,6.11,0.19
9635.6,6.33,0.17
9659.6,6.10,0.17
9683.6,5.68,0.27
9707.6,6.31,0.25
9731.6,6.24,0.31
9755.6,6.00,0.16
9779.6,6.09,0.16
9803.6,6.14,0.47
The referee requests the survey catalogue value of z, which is 0.21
